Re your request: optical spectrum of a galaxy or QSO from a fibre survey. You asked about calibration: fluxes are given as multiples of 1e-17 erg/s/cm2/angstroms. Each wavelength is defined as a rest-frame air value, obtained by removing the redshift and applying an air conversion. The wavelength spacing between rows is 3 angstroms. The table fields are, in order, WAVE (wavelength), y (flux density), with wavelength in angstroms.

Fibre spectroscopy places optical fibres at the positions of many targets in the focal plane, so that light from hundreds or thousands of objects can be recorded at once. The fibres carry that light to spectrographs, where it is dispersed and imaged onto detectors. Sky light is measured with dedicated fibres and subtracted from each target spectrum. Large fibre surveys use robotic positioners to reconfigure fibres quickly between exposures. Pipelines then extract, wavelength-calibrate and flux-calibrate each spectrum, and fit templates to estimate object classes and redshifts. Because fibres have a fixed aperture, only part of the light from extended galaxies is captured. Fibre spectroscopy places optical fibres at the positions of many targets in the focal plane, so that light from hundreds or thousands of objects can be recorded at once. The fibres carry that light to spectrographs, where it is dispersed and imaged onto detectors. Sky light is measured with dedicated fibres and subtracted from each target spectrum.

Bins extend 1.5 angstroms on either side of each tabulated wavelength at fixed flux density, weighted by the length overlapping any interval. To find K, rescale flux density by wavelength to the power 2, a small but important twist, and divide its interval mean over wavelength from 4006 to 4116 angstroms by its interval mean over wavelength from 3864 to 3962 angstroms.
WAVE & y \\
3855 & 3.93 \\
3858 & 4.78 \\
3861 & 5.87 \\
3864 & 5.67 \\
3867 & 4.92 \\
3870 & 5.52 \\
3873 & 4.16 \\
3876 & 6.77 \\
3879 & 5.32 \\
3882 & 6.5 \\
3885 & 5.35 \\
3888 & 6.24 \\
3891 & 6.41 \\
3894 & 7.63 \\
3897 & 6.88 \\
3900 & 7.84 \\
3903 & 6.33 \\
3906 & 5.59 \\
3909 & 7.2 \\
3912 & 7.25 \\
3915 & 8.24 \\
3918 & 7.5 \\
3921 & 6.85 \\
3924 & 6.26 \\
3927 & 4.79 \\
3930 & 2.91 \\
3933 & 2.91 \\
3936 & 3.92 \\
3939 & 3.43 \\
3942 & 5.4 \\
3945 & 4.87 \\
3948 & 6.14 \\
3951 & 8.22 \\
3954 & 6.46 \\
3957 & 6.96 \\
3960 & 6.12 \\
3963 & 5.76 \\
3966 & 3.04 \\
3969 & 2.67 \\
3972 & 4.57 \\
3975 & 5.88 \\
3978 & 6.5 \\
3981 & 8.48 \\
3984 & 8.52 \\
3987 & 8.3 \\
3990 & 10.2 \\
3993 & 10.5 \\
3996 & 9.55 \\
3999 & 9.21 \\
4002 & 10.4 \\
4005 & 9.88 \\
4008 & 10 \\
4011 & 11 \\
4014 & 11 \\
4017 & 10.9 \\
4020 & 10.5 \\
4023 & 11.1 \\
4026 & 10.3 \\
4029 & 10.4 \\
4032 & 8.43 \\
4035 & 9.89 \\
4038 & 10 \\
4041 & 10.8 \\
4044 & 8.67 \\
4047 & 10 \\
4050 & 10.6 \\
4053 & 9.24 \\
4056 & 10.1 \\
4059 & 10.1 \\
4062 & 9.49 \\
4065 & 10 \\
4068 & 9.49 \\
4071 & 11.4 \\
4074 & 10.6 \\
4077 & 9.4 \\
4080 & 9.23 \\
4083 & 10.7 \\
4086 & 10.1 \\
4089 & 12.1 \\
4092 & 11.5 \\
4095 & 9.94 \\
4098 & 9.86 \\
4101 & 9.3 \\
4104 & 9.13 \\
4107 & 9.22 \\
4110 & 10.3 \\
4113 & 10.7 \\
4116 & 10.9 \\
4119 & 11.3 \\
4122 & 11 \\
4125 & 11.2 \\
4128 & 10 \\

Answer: 1.84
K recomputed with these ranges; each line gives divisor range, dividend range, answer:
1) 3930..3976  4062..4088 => 2.15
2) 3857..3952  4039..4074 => 1.85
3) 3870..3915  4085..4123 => 1.80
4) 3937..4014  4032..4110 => 1.43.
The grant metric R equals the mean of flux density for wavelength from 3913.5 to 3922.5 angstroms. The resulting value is 7.53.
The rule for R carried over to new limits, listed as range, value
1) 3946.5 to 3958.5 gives 6.95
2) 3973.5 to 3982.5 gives 6.95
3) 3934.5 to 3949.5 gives 4.75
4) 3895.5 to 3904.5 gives 7.02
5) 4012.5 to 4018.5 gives 11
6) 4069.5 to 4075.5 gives 11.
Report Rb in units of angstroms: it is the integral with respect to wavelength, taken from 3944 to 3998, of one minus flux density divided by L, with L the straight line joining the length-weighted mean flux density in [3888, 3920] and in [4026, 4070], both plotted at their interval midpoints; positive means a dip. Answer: 9.83 angstroms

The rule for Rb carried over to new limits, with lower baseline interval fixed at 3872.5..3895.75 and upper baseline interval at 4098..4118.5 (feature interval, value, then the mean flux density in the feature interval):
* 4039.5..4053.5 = -1.54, 9.91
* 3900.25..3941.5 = 6.30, 5.69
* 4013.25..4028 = -3.92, 10.7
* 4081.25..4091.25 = -1.40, 11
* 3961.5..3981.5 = 6.66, 5.11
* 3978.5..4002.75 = -3.86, 9.24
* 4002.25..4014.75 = -3.26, 10.4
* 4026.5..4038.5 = -1.41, 9.71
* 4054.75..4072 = -1.57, 10.1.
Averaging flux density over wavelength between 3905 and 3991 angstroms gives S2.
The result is 6.01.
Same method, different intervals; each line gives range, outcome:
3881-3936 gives 6.19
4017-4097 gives 10.2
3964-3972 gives 3.36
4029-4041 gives 9.73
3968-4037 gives 9.1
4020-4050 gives 10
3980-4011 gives 9.59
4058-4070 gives 9.82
